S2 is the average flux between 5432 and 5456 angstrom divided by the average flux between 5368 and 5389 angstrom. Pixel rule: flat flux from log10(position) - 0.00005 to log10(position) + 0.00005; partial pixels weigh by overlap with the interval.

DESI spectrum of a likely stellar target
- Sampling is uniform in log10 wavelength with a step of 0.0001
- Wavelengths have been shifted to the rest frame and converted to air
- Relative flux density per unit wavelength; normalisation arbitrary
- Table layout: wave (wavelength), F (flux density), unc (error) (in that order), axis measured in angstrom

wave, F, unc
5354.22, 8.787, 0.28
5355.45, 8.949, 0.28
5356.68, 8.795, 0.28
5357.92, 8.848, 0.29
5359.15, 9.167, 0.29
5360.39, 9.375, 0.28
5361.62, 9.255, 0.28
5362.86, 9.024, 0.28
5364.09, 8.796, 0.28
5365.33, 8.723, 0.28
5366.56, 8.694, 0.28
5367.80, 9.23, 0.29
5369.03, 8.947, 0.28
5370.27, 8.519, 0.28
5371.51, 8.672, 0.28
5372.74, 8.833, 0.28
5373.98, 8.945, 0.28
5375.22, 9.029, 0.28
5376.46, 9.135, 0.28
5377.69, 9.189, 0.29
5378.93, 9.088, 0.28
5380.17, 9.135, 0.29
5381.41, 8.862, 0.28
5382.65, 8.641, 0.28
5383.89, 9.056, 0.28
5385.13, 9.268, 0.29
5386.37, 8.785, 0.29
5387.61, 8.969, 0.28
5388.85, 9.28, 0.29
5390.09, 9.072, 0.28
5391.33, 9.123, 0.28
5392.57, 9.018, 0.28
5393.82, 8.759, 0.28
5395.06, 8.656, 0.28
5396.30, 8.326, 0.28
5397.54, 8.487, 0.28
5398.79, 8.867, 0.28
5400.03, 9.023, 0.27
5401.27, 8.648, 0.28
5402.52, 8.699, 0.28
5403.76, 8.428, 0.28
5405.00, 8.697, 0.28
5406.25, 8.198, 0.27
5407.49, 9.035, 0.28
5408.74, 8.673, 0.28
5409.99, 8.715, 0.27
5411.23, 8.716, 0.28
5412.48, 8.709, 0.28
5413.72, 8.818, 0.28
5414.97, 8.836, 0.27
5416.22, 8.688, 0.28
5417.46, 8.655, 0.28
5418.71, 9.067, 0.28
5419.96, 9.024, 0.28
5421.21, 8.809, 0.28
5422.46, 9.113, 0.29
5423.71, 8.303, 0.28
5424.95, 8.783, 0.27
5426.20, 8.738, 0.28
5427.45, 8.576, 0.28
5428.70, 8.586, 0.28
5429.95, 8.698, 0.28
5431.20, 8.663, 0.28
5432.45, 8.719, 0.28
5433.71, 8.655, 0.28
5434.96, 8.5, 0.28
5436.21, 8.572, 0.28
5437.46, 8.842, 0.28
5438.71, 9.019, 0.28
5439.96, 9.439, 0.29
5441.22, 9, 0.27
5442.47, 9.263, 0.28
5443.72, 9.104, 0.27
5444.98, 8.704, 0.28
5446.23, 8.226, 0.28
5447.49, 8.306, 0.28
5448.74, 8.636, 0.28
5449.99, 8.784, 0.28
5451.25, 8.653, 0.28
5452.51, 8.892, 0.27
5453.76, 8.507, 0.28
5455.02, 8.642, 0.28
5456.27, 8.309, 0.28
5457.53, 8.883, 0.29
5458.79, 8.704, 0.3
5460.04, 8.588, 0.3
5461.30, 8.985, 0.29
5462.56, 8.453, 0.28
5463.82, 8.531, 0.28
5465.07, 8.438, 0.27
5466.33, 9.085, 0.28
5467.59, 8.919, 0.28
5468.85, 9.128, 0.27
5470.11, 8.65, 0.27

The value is 0.98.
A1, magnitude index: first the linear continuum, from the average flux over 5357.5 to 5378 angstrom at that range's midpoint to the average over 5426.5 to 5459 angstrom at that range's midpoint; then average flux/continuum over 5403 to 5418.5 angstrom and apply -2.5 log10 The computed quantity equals 0.02 mag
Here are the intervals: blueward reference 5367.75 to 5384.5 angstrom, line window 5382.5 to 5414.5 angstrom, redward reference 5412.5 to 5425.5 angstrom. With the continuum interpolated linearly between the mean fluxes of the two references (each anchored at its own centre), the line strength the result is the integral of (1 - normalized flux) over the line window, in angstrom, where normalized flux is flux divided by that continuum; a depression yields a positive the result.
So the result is 0.3 angstrom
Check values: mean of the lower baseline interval 8.94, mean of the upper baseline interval 8.81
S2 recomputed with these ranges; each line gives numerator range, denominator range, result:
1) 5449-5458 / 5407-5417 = 0.99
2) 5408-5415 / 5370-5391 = 0.97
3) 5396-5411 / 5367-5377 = 0.97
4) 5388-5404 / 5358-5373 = 0.99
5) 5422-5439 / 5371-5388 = 0.97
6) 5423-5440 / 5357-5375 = 0.97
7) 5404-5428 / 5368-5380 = 0.98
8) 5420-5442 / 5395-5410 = 1.02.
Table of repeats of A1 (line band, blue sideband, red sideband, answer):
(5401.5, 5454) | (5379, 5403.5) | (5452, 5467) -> 0.00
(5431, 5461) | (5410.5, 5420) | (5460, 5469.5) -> 0.01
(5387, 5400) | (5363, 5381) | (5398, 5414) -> -0.01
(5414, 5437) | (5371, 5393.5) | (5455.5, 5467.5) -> 0.01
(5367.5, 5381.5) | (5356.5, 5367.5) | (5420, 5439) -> -0.01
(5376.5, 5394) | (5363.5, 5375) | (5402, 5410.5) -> -0.04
